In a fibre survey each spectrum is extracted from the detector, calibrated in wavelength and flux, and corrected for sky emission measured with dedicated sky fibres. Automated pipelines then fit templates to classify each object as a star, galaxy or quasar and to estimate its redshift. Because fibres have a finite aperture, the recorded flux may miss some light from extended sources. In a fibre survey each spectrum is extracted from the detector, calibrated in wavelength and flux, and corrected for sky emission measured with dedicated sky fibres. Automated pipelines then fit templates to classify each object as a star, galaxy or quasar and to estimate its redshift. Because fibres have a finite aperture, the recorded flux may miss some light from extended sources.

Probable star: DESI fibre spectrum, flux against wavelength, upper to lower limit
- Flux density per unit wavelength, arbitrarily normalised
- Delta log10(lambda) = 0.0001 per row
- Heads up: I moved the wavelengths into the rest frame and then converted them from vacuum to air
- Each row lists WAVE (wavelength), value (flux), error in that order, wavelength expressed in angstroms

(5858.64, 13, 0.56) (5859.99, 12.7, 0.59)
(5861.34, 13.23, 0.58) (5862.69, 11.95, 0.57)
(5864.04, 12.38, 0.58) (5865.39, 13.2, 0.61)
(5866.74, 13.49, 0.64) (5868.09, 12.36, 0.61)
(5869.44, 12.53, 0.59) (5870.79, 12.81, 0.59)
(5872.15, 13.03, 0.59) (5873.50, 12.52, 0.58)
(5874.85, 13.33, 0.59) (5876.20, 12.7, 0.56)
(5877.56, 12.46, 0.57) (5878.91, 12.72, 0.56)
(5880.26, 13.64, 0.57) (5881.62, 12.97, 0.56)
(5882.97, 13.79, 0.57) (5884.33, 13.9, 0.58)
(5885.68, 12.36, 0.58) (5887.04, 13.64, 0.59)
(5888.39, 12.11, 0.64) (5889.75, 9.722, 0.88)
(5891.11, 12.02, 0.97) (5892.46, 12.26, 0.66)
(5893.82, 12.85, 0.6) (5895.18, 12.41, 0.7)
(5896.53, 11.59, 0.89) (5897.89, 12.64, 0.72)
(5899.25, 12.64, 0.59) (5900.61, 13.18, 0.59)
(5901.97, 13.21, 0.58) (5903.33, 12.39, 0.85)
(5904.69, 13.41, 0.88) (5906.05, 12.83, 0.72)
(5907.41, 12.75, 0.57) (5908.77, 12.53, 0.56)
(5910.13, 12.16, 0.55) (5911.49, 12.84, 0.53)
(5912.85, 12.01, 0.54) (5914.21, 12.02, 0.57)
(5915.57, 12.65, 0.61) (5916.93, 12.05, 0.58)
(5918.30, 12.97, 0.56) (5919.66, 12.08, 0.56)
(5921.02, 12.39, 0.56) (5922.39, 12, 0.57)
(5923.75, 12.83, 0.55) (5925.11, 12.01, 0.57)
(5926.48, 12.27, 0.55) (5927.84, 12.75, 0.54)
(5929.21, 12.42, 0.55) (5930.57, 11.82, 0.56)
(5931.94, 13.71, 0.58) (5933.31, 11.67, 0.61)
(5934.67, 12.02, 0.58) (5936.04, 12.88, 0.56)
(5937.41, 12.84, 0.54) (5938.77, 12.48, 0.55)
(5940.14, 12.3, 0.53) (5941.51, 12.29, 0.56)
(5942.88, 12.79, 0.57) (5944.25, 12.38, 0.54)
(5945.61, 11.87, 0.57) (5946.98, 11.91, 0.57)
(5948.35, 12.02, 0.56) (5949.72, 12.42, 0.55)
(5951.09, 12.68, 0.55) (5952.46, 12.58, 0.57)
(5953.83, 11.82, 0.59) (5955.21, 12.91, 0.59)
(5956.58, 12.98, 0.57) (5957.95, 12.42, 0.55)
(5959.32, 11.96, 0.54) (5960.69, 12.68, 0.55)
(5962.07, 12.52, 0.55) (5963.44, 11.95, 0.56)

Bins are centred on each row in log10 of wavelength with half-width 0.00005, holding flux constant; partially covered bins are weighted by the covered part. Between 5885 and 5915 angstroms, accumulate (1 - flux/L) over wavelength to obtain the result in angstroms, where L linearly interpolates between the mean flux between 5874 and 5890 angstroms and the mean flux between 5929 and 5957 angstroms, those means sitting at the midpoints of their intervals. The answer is 0.7 angstroms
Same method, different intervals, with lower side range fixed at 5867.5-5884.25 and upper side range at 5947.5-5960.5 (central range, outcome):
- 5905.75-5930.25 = 0.50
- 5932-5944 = 0.05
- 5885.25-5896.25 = 0.60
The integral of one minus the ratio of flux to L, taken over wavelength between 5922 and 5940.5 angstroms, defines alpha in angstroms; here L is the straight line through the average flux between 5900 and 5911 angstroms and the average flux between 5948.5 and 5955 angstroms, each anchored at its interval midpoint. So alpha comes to 0.2 angstroms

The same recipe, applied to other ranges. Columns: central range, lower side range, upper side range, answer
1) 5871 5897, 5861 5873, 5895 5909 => 0.18 angstroms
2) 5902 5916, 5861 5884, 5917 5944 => 0.02 angstroms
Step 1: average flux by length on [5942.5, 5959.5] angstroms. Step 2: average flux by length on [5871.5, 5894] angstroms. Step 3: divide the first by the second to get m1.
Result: 0.97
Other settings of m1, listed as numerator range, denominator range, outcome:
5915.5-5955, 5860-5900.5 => 0.98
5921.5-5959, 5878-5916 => 0.98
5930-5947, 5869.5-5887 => 0.95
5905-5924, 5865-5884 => 0.96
